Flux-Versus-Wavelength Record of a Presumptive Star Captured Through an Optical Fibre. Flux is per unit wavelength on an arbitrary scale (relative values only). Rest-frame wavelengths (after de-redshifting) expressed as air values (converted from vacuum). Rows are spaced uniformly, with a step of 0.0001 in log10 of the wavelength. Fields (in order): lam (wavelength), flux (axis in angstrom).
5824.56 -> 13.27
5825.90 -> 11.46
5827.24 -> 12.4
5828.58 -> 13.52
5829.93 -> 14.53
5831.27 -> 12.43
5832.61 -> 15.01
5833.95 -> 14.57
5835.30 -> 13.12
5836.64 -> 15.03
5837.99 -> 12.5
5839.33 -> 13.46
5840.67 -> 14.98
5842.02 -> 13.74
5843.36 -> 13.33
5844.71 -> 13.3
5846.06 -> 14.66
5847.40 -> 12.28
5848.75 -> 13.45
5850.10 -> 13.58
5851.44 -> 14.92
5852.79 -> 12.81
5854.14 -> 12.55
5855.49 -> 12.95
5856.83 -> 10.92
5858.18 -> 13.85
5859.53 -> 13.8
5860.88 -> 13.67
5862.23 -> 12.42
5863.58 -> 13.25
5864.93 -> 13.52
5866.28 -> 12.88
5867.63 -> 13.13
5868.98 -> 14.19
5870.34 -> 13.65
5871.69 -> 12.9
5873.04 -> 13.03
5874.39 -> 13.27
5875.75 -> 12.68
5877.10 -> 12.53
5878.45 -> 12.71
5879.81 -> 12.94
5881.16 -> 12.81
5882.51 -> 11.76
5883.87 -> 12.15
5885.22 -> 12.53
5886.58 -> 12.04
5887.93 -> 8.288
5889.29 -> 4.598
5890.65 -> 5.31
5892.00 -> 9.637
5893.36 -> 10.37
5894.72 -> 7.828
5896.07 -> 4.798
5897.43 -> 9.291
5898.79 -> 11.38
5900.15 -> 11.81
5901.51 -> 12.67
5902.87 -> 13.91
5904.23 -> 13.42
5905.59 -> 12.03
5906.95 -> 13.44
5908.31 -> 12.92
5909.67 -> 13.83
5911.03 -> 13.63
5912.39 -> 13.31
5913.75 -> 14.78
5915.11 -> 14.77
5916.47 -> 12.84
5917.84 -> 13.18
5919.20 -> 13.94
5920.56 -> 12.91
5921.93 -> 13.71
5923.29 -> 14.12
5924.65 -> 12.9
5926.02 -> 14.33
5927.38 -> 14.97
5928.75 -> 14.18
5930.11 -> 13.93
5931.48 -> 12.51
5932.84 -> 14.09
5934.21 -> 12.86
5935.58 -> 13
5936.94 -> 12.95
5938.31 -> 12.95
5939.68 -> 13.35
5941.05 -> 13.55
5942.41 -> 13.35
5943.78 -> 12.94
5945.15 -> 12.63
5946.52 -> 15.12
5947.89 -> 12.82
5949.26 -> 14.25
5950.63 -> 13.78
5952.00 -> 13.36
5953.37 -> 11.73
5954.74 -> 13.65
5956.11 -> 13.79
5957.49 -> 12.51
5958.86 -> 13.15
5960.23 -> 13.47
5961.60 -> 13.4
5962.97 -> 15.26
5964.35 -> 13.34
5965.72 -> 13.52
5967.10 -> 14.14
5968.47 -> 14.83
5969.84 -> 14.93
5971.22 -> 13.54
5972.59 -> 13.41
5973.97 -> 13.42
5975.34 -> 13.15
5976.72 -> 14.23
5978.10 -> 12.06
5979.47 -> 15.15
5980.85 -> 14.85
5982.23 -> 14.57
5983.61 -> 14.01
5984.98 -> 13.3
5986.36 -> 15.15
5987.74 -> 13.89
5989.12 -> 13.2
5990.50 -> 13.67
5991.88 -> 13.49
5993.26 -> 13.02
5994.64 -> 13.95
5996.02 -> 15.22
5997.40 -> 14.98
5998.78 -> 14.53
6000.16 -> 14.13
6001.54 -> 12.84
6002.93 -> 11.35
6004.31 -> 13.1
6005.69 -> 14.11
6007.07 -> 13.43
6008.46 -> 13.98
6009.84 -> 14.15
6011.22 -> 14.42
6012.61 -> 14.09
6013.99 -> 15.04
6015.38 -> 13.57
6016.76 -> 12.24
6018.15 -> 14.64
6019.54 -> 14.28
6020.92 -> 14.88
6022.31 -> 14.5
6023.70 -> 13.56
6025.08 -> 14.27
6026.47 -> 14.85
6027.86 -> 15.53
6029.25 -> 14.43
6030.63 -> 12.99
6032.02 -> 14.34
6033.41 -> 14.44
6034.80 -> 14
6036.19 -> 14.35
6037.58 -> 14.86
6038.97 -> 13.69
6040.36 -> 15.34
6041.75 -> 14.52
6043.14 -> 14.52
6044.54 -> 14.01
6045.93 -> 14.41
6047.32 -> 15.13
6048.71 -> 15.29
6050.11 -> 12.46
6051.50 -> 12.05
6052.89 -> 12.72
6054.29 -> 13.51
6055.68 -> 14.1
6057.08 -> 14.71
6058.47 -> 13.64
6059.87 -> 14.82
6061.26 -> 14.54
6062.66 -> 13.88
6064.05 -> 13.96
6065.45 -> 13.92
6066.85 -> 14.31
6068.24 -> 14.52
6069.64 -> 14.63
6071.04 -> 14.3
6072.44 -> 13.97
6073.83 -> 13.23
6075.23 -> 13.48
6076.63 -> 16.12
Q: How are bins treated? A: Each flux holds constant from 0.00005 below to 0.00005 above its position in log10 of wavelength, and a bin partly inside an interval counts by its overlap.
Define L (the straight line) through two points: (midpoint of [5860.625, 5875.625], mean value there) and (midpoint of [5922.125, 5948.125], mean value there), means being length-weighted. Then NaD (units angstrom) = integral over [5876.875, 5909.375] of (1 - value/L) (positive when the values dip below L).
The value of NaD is 6.0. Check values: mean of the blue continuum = 13.2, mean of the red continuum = 13.5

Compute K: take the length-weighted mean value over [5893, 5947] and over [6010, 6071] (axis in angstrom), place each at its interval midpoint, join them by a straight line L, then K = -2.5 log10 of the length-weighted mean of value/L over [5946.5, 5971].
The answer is -0.031 mag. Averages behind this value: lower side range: 12.9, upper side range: 14.2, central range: 13.7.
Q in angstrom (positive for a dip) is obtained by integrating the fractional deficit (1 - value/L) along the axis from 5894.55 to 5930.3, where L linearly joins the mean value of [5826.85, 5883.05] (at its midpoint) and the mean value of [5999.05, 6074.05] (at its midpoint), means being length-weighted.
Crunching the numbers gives 1.9 angstrom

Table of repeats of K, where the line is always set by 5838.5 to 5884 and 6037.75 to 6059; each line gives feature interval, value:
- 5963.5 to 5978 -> -0.01 mag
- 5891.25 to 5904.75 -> 0.27 mag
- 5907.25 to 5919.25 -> -0.02 mag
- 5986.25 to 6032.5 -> -0.01 mag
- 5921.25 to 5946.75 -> 0.00 mag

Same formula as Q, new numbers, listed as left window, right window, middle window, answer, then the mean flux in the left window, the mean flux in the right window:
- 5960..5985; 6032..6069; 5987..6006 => 0.46 angstrom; 14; 14.1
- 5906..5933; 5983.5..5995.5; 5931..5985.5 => 0.59 angstrom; 13.7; 13.8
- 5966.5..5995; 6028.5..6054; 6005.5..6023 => -0.13 angstrom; 13.9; 14.1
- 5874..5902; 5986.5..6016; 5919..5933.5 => -2.68 angstrom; 10.5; 13.8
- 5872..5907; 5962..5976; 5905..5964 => -3.96 angstrom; 11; 13.9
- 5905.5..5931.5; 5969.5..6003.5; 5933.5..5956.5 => 0.75 angstrom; 13.7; 13.8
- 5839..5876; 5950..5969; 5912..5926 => -0.23 angstrom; 13.3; 13.6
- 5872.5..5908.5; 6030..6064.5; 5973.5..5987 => -1.25 angstrom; 11.1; 14.1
